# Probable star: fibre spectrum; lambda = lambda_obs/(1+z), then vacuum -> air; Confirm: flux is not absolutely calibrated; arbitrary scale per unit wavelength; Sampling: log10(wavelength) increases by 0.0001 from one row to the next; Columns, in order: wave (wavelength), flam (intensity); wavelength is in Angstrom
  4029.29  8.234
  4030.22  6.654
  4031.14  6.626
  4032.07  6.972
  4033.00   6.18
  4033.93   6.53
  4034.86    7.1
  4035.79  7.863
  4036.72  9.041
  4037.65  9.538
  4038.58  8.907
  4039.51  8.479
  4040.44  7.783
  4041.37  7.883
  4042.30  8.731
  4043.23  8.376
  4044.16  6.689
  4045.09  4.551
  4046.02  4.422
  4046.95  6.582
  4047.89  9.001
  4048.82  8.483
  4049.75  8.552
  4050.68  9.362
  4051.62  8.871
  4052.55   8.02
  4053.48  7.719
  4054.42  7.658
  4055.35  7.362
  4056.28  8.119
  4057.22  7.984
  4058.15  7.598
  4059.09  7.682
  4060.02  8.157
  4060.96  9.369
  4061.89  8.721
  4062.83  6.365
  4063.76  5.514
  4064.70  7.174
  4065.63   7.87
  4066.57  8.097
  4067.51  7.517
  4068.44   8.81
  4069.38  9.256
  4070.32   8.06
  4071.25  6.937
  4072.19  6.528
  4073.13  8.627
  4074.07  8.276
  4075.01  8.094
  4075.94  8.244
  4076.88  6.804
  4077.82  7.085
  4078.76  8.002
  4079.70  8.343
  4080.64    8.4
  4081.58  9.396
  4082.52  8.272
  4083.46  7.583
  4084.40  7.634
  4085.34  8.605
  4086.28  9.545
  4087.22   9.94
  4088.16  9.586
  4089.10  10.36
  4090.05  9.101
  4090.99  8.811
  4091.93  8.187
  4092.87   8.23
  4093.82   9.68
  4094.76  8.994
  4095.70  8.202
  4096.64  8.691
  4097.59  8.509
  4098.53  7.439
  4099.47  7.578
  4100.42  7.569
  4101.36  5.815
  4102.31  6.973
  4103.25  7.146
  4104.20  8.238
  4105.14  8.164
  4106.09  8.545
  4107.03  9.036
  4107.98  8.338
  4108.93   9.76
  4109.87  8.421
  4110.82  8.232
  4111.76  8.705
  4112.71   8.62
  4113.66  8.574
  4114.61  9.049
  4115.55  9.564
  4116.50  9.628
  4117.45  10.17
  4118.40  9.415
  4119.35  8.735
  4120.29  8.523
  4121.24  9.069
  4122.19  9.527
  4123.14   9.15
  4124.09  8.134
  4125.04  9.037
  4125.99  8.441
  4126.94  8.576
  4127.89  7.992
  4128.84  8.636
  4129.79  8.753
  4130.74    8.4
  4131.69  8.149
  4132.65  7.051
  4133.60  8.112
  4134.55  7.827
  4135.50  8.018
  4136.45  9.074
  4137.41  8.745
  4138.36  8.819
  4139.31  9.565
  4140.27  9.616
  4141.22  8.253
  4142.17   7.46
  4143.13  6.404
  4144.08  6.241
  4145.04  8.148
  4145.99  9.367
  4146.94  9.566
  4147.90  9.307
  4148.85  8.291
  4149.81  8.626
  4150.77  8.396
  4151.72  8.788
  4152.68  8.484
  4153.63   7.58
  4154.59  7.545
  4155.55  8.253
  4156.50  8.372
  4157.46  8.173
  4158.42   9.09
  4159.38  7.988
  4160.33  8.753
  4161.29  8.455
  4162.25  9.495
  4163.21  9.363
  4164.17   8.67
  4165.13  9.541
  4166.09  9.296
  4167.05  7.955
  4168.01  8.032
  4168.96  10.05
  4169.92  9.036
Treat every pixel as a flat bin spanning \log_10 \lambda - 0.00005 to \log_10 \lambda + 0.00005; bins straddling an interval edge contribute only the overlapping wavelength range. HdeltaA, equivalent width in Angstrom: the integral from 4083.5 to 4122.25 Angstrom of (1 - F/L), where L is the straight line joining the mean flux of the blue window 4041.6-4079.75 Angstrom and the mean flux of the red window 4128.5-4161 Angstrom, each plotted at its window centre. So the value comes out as -2.84 Angstrom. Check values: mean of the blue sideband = 7.74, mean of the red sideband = 8.35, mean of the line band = 8.64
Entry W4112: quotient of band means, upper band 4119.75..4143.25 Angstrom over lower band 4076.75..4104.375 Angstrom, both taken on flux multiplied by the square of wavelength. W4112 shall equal 1.04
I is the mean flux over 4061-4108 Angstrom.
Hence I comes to 8.15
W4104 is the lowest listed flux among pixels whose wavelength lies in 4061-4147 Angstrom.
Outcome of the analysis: 5.514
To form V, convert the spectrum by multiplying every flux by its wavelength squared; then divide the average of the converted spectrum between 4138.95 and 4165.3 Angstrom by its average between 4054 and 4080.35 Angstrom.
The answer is 1.13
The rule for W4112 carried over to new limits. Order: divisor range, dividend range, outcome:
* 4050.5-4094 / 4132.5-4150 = 1.06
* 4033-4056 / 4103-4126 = 1.17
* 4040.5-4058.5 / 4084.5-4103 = 1.13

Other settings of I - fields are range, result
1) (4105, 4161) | 8.56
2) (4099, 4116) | 8.24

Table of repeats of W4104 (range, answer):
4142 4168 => 6.241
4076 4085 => 6.804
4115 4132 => 7.992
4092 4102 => 5.815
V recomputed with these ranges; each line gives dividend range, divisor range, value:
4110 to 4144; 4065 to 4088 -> 1.08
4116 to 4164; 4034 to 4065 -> 1.15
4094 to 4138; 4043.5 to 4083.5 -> 1.12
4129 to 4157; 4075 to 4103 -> 1.03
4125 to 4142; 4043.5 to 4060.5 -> 1.16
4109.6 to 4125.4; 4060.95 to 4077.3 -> 1.19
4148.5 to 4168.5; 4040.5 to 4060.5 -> 1.17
